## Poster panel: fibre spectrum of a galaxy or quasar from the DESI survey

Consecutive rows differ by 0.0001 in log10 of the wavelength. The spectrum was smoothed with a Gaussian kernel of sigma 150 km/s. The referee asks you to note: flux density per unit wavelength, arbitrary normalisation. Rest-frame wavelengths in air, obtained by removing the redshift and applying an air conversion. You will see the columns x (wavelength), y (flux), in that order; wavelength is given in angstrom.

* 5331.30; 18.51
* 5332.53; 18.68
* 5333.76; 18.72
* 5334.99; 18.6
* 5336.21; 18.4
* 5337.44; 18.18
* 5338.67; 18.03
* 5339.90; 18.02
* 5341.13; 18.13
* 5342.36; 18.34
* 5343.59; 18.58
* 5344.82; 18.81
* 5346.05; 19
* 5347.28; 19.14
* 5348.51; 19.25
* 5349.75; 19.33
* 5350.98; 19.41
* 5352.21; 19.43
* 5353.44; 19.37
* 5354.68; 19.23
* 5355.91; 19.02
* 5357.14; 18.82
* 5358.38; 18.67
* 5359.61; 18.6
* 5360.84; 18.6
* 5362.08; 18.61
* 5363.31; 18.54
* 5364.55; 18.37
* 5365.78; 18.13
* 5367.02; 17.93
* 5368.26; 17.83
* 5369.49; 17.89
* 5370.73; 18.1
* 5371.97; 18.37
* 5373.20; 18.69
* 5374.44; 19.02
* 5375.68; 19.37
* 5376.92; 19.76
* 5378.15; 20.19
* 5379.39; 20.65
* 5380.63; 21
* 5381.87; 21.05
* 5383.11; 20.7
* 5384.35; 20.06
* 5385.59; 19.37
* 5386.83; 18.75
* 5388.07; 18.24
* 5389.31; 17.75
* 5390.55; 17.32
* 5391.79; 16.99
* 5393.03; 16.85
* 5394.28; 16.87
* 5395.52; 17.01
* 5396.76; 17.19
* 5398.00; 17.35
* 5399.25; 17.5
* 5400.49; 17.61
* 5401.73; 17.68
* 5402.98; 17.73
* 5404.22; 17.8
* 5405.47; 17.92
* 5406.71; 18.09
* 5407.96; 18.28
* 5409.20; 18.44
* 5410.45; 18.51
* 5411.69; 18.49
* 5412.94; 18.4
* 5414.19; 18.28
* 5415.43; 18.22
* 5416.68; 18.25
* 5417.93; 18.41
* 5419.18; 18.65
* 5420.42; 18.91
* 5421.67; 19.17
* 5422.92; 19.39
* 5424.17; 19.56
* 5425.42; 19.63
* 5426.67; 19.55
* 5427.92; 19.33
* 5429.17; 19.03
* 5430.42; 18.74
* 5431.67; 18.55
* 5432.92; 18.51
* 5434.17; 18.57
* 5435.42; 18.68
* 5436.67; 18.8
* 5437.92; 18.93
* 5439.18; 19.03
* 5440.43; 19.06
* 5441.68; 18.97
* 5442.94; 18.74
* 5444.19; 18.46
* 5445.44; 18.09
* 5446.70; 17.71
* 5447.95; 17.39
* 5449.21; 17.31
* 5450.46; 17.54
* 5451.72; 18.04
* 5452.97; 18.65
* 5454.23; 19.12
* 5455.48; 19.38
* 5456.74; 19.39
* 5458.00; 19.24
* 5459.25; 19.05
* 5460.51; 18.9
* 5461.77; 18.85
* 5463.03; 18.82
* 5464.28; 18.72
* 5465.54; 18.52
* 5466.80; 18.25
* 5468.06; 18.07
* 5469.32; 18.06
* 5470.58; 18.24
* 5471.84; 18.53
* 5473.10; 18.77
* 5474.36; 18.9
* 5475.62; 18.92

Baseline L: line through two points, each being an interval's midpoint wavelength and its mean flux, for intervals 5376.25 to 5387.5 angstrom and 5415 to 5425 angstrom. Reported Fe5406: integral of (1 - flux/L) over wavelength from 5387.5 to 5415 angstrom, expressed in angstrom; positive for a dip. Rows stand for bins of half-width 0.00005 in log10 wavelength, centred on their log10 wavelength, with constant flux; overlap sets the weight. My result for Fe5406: 2.4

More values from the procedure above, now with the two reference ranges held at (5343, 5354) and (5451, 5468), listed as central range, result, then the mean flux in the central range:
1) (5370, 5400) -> 0.6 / 18.7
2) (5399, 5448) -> 1.0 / 18.5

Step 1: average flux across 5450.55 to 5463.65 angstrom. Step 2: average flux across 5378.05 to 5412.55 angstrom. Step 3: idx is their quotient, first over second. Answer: 1.0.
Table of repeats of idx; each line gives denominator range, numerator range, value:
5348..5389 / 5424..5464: 0.98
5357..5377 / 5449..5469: 1.01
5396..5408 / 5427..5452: 1.05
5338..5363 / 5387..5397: 0.92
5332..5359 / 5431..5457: 0.99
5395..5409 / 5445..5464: 1.05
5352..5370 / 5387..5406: 0.94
